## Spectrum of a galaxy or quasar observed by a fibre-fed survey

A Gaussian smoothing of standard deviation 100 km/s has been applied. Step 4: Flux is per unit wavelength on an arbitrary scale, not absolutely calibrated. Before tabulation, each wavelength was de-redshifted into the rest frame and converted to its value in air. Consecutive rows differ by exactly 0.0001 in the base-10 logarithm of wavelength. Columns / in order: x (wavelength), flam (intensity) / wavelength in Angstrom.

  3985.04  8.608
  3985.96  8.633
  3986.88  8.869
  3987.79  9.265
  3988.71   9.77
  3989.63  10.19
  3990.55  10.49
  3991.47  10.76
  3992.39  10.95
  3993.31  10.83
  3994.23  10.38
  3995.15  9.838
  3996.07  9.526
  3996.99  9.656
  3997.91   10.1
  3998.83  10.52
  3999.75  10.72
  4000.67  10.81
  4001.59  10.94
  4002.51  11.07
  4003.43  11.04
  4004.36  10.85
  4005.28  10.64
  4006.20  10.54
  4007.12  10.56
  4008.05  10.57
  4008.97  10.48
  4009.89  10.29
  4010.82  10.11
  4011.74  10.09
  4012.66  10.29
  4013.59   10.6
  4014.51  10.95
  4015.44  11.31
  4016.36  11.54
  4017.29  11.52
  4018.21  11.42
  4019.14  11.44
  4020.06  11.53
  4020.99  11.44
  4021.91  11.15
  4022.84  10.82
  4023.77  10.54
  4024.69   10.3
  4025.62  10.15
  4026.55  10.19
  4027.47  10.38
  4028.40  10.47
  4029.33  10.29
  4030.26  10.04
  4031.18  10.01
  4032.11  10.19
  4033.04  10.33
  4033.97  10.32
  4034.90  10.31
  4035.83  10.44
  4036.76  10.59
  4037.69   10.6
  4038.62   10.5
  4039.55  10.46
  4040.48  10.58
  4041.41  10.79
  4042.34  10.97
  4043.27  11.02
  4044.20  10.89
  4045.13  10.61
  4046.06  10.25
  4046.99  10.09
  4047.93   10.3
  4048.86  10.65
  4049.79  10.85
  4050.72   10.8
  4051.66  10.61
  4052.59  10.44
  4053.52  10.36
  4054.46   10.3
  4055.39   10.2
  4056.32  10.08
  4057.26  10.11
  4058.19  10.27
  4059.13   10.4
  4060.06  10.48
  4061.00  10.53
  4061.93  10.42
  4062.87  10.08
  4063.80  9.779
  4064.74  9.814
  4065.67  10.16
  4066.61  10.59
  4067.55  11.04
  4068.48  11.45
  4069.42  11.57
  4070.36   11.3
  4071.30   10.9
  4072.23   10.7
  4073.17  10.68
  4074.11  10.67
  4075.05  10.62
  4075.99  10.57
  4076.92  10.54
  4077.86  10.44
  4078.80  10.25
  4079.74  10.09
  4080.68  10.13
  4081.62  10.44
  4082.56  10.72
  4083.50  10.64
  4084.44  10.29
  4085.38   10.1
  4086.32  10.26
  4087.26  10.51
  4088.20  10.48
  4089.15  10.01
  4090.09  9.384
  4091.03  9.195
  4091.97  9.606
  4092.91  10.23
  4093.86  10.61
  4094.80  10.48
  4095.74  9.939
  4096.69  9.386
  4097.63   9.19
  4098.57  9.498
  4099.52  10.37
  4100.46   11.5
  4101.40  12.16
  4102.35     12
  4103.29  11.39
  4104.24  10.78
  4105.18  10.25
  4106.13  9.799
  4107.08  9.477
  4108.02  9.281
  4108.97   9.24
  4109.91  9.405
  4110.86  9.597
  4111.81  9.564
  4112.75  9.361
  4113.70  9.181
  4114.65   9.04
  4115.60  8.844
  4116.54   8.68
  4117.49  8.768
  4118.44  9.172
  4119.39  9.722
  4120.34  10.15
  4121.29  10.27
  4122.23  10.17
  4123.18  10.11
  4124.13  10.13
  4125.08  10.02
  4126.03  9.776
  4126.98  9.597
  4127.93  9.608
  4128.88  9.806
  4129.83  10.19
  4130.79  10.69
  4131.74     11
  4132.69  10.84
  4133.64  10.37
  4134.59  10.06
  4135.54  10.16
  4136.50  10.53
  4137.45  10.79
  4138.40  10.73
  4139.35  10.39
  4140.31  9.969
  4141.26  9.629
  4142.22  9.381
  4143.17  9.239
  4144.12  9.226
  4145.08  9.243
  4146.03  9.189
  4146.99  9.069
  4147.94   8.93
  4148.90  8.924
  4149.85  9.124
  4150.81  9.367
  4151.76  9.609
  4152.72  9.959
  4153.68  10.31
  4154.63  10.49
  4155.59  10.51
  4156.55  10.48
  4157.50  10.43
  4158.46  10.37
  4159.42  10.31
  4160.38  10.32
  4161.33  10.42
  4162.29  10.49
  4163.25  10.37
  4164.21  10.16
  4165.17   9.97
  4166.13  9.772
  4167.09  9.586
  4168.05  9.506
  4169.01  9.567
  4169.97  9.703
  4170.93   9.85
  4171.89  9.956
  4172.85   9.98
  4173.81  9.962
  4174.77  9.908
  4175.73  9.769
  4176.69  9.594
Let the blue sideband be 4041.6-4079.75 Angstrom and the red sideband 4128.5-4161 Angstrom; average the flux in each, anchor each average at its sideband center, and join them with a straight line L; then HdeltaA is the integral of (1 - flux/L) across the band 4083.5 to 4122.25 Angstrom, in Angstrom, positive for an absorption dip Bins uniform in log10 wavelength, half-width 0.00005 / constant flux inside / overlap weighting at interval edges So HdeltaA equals 1.2 Angstrom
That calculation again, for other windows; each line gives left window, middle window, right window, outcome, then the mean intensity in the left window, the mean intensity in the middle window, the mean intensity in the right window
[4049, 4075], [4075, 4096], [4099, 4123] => 0.0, 10.5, 10.2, 9.93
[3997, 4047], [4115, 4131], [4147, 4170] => 0.6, 10.6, 9.73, 9.93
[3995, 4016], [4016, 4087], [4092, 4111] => -1.3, 10.5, 10.6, 10.2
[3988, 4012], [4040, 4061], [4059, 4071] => 0.1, 10.4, 10.5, 10.6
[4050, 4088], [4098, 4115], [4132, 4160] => 0.2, 10.5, 10.1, 9.93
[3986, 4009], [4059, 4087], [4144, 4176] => -1.1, 10.3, 10.5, 9.86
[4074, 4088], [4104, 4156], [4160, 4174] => 2.0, 10.4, 9.77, 9.97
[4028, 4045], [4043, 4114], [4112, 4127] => -2.2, 10.5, 10.3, 9.57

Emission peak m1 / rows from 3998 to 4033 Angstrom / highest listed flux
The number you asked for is 11.54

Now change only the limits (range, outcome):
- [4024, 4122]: 12.16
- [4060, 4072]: 11.57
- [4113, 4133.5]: 11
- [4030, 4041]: 10.6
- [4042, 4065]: 11.02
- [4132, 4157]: 10.84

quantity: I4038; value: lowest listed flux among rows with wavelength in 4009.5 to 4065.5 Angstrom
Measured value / 9.779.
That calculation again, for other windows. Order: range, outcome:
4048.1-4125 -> 8.68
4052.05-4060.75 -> 10.08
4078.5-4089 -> 10.09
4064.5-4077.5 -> 9.814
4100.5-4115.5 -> 9.04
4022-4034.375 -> 10.01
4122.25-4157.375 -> 8.924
